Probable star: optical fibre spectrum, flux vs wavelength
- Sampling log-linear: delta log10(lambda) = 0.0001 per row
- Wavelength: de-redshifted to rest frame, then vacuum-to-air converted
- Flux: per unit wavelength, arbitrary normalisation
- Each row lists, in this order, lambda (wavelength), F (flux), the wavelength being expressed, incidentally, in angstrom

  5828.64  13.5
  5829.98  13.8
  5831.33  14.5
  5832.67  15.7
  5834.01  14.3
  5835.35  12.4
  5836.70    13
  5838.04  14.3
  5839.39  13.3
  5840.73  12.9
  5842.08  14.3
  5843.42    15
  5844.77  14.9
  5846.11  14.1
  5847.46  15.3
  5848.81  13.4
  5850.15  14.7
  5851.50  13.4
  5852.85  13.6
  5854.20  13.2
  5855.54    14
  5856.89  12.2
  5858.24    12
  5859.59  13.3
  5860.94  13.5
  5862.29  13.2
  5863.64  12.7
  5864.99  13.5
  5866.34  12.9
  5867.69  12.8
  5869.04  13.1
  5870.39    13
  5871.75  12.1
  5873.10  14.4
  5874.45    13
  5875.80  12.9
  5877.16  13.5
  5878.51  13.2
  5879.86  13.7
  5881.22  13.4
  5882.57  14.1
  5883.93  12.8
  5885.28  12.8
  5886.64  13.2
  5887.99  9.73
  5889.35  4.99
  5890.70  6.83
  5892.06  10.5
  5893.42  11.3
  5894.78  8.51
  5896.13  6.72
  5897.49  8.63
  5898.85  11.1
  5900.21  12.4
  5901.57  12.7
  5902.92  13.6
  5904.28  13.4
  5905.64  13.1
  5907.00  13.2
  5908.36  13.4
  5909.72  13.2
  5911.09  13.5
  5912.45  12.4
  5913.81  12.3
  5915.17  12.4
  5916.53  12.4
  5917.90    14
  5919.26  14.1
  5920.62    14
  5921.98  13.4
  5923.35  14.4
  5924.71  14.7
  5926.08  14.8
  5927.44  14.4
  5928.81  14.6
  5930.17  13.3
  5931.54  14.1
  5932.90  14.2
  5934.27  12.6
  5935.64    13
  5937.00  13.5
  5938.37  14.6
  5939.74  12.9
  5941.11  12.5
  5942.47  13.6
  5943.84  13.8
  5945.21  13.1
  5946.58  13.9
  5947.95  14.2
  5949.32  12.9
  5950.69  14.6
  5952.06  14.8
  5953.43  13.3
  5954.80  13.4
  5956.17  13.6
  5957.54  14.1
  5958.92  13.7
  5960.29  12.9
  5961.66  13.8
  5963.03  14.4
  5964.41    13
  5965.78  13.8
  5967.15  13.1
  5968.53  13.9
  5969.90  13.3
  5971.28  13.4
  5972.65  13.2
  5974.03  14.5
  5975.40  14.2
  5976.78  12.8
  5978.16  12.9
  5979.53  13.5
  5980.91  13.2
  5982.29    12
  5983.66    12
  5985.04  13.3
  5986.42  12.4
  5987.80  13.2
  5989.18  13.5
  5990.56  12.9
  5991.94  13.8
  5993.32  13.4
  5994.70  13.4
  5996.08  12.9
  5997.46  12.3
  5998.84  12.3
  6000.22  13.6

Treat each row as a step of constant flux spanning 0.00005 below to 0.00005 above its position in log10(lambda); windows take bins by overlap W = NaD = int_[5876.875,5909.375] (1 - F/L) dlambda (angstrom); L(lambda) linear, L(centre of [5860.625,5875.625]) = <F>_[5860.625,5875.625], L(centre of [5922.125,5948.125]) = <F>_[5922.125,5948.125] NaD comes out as 4.44 angstrom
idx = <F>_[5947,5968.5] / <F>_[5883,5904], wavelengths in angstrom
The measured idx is 1.31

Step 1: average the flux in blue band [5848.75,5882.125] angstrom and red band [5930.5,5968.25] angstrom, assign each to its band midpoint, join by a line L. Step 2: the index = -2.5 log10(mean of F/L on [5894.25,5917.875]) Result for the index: 0.12 mag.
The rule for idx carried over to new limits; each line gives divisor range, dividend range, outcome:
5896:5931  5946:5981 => 1.05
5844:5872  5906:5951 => 1.01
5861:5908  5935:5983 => 1.13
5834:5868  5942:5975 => 1.01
